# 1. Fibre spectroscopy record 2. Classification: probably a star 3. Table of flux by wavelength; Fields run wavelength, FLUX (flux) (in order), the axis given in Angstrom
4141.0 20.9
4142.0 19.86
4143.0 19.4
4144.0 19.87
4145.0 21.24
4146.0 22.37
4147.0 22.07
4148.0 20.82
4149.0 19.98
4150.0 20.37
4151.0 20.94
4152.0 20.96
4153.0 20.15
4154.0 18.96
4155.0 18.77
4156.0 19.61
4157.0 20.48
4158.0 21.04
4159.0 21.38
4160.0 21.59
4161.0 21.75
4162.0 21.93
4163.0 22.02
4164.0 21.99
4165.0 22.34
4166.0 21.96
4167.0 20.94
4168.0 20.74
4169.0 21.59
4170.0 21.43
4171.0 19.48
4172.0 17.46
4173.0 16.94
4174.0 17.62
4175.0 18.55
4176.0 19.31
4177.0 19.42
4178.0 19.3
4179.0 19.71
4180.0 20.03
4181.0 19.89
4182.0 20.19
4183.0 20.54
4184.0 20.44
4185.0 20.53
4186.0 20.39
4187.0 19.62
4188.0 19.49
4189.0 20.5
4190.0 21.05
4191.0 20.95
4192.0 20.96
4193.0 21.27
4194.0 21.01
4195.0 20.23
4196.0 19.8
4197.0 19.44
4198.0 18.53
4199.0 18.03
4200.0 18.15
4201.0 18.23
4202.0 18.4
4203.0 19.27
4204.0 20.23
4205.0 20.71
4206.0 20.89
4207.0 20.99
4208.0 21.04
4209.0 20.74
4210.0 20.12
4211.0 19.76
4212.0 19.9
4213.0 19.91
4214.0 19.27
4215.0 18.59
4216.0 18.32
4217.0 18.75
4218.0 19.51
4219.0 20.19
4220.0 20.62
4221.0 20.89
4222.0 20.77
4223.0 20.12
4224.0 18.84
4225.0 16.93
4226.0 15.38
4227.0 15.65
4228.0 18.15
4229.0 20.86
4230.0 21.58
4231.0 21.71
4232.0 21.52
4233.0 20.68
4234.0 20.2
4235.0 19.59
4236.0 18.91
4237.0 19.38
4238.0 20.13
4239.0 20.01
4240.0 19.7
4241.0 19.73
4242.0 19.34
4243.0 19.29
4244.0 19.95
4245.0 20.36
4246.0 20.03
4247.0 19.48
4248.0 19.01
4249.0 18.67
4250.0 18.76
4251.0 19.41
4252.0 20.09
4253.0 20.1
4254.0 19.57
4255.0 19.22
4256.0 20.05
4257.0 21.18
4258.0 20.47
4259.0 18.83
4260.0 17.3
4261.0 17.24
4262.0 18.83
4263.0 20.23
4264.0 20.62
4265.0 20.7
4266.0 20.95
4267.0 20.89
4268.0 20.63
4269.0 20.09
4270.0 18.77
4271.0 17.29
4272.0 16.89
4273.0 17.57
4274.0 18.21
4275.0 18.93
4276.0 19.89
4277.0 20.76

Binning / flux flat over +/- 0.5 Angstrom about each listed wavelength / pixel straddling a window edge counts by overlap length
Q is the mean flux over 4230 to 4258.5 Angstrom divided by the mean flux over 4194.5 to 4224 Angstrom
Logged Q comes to 1.0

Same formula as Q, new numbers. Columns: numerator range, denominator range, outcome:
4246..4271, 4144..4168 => 0.93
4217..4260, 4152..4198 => 0.97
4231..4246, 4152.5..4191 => 0.99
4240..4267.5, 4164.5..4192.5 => 0.98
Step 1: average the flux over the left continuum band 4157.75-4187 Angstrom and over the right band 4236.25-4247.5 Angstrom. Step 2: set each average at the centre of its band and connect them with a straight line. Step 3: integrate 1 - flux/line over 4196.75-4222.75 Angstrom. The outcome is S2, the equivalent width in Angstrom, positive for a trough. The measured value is 0.5 Angstrom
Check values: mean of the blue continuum 20.3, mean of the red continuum 19.7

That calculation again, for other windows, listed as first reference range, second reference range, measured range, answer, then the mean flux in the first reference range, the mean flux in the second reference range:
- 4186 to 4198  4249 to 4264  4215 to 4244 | 0.4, 20.3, 19.4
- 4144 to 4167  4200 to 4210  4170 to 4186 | 0.9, 21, 20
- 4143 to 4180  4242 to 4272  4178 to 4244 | 0.6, 20.4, 19.5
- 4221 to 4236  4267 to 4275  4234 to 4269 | -1.2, 19.5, 18.7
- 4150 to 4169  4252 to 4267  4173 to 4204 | 1.4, 21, 19.7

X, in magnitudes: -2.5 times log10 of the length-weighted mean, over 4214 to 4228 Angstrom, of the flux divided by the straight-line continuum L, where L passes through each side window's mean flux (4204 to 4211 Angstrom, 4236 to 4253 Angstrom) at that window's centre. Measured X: 0.08 mag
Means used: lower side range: 20.6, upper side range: 19.6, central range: 18.8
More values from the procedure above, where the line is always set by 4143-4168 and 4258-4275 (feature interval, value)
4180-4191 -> 0.01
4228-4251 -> -0.02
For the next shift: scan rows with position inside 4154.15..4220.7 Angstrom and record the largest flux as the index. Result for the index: 22.34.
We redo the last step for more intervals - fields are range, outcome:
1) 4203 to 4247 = 21.71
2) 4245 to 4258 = 21.18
